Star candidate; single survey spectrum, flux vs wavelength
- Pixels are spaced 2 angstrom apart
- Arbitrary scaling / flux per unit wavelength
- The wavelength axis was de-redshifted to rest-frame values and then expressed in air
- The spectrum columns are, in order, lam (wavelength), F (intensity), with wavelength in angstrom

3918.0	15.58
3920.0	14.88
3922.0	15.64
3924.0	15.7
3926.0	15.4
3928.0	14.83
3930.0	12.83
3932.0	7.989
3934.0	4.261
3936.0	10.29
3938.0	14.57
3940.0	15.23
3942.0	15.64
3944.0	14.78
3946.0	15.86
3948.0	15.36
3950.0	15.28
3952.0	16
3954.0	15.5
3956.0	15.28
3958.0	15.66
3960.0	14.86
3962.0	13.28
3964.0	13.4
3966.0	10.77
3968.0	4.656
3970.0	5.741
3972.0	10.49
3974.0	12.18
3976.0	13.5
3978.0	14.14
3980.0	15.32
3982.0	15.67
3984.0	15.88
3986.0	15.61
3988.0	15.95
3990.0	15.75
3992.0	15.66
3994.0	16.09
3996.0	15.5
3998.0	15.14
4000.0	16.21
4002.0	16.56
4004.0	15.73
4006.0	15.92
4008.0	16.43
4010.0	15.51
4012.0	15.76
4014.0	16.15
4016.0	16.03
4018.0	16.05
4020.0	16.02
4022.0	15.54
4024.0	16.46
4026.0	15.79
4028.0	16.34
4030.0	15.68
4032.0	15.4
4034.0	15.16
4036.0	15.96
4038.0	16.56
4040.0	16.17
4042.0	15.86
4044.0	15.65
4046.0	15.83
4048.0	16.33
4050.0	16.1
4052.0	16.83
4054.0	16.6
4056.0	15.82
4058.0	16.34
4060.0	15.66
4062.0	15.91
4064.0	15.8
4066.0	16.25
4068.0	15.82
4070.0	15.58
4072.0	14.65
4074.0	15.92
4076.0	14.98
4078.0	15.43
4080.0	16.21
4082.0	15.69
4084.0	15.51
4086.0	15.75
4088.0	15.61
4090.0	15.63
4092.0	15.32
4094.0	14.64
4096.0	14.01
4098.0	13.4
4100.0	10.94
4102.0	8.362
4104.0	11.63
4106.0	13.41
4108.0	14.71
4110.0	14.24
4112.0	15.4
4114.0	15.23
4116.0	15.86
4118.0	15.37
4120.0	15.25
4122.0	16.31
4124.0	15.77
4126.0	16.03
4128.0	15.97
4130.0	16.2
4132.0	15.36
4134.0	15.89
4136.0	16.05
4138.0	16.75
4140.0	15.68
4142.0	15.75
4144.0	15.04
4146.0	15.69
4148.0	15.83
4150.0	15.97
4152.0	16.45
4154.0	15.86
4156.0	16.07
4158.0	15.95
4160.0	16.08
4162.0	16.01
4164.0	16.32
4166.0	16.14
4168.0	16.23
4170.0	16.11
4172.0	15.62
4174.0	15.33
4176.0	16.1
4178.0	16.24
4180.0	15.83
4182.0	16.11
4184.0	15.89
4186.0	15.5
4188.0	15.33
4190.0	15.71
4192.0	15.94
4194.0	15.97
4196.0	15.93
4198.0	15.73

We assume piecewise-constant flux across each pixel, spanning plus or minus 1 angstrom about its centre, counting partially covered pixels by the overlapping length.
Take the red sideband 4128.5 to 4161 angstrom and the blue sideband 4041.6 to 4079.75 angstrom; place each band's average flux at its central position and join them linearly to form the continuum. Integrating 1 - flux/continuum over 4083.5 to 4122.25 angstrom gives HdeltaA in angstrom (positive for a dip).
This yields 3.9 angstrom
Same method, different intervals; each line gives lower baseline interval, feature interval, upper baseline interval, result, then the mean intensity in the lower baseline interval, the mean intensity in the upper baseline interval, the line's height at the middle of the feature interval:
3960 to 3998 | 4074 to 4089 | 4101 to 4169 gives -0.9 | 13.4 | 15.4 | 14.7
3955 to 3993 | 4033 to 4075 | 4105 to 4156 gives -4.2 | 13.4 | 15.6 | 14.5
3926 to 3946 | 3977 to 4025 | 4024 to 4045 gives -3.4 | 12.6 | 15.9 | 14.8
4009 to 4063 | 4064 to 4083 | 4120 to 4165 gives 0.4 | 16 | 15.9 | 16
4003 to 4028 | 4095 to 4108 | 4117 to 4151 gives 3.0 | 16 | 15.8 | 15.9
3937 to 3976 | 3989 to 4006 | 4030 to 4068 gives -1.5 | 13.4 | 16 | 14.6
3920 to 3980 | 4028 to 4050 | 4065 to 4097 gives -1.8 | 13.1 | 15.4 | 14.7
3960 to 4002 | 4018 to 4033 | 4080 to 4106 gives -2.3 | 13.6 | 13.9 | 13.8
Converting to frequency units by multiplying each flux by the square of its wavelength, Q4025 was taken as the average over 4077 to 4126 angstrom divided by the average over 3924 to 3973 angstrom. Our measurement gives 1.22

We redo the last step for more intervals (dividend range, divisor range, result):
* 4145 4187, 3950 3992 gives 1.29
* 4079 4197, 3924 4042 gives 1.14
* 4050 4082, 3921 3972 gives 1.29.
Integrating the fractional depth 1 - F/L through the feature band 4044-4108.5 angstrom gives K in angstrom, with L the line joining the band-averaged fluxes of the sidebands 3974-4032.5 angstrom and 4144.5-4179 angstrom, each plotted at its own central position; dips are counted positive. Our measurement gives 3.2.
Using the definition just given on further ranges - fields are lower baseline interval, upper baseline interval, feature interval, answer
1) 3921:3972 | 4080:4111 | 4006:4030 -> -4.4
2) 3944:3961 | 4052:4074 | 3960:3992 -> 5.3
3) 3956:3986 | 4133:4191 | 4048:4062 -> -2.1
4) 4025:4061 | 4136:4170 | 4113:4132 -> 0.3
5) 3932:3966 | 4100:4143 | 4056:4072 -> -1.4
